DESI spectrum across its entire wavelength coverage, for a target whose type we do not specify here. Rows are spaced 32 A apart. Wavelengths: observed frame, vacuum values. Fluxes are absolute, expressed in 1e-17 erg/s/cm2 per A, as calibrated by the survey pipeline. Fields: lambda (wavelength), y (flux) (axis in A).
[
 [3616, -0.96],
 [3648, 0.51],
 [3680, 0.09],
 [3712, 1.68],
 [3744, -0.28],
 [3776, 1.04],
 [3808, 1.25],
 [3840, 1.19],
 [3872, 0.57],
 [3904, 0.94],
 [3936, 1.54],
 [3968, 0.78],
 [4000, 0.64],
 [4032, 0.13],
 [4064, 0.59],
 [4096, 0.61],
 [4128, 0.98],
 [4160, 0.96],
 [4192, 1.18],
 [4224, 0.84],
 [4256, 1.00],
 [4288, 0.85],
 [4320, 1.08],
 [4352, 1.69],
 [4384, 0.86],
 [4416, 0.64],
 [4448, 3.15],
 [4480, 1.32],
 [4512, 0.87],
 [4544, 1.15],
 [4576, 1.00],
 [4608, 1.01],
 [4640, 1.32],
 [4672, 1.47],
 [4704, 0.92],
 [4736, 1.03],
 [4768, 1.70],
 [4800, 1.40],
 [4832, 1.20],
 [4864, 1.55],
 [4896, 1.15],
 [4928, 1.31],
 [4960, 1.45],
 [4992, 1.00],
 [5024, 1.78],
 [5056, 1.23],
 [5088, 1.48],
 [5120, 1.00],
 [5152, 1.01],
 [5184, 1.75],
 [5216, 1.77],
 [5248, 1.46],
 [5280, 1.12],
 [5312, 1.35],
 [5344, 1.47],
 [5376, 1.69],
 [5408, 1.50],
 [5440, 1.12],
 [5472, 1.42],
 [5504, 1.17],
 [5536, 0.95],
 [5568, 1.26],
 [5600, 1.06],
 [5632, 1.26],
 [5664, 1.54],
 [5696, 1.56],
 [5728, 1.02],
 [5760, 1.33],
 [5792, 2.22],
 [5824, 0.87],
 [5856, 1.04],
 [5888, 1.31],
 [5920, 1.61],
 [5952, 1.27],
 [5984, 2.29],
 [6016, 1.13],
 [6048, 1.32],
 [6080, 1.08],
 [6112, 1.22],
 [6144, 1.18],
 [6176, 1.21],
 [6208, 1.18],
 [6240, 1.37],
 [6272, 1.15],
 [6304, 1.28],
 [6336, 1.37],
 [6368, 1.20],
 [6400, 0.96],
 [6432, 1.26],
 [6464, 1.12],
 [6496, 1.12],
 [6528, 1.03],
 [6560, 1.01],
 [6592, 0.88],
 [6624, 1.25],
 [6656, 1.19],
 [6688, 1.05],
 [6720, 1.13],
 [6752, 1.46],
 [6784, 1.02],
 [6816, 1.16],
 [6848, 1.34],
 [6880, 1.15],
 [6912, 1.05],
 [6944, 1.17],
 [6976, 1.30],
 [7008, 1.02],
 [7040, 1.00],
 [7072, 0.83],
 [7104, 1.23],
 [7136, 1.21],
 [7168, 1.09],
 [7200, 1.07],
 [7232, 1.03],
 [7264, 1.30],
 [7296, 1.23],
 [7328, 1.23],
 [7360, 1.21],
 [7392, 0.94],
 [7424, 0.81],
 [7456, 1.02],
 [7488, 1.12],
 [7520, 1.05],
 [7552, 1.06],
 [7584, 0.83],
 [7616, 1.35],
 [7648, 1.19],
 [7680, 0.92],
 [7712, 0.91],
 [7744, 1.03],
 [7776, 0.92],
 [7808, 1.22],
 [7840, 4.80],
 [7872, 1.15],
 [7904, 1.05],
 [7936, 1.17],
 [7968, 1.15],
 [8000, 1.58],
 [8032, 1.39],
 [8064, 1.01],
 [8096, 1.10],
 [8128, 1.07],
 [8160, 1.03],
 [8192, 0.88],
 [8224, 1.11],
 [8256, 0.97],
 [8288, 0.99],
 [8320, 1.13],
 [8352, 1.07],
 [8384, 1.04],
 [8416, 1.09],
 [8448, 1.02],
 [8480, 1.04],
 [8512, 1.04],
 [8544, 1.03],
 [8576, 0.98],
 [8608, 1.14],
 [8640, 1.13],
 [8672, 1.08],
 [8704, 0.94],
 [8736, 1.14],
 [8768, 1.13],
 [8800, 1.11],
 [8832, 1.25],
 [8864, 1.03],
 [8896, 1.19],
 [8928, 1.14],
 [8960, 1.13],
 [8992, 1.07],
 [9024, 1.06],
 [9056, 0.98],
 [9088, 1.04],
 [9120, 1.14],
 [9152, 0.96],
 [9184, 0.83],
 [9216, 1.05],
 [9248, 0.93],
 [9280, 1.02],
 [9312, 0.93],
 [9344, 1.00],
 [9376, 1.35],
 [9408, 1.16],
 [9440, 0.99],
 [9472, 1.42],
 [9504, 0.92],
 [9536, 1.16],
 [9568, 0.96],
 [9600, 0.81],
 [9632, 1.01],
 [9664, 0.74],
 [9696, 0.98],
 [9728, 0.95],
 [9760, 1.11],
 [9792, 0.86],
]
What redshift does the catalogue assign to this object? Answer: 0.192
